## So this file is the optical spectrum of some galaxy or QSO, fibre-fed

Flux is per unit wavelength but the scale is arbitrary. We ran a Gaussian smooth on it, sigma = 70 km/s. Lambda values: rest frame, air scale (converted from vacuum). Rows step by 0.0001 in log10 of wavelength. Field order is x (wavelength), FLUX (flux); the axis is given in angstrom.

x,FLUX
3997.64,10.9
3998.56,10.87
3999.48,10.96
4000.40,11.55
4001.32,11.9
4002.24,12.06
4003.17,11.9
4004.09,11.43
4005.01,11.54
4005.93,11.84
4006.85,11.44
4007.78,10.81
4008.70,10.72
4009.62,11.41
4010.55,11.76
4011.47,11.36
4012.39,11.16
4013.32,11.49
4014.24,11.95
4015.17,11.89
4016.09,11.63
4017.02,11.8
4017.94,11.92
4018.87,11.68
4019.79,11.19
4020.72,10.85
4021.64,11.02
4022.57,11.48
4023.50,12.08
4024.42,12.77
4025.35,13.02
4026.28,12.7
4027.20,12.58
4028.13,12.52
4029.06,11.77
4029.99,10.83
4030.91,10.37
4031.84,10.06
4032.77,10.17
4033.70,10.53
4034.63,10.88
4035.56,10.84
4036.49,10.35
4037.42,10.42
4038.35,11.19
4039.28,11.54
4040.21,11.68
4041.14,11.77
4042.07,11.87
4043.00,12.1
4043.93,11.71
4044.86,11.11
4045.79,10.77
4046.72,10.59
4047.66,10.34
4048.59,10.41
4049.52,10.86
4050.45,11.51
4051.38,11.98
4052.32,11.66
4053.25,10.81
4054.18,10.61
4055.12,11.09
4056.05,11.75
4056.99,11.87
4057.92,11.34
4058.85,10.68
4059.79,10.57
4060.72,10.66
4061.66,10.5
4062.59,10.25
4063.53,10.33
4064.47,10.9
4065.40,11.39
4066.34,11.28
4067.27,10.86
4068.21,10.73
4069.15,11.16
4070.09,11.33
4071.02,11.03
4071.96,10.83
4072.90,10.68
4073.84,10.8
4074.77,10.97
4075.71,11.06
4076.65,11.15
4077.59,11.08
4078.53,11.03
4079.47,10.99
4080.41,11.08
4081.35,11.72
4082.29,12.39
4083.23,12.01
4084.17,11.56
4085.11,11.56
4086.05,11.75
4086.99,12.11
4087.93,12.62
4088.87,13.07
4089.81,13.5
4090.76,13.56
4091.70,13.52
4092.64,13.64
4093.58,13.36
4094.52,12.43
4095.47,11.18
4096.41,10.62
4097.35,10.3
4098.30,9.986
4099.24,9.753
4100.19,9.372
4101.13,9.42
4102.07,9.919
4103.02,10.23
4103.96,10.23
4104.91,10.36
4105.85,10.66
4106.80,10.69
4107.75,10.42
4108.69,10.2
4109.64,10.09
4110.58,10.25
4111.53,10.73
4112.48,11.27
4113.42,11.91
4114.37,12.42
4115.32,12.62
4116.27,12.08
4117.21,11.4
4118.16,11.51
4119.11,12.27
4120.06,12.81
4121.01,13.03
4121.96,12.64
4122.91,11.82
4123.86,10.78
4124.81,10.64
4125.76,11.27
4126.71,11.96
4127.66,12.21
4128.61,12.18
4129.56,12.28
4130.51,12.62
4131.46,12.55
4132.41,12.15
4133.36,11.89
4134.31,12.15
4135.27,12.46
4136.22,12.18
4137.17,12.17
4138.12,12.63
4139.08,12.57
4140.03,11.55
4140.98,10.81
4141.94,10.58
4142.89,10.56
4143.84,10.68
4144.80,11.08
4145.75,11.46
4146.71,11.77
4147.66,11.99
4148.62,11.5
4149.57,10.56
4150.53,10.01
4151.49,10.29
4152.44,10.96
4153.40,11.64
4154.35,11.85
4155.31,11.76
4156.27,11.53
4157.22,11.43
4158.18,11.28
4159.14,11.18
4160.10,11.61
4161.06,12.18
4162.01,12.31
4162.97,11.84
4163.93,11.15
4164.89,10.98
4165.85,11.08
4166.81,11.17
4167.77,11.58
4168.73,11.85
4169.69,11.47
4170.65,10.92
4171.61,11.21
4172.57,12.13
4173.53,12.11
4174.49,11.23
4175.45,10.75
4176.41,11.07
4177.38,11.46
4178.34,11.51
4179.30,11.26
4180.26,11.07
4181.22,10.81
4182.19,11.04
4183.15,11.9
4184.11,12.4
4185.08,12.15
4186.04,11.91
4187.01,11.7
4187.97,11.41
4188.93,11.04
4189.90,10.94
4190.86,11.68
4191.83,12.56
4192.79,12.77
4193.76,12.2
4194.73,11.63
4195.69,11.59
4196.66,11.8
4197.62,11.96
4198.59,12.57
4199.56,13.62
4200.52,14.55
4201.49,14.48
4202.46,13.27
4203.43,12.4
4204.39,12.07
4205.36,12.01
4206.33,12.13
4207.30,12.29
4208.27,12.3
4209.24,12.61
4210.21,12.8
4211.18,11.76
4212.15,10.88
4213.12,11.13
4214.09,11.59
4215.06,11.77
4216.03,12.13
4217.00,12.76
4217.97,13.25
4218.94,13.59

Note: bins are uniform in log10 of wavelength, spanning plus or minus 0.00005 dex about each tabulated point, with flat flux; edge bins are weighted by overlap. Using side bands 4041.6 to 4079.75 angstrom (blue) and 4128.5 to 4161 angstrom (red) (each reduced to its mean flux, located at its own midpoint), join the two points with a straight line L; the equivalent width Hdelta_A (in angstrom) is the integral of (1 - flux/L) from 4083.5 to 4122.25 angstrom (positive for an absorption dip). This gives -0.6 angstrom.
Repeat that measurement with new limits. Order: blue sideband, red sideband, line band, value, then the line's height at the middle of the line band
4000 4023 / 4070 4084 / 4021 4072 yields 0.7 angstrom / 11.4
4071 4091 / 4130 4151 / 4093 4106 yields 1.2 angstrom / 11.6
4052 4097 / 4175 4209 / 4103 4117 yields 0.8 angstrom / 11.6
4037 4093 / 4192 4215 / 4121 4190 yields 2.7 angstrom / 12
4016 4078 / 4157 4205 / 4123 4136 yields -0.4 angstrom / 11.6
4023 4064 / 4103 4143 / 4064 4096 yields -0.9 angstrom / 11.4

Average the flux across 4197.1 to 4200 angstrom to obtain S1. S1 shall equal 12.7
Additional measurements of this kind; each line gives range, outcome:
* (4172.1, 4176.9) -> 11.4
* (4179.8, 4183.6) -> 11.2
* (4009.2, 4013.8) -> 11.4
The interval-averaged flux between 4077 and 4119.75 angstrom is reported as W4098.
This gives 11.4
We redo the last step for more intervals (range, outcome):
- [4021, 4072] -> 11.2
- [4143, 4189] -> 11.4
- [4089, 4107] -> 11.2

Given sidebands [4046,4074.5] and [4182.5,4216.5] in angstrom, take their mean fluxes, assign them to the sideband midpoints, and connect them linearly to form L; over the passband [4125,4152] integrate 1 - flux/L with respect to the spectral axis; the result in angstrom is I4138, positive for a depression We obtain 0.00 angstrom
